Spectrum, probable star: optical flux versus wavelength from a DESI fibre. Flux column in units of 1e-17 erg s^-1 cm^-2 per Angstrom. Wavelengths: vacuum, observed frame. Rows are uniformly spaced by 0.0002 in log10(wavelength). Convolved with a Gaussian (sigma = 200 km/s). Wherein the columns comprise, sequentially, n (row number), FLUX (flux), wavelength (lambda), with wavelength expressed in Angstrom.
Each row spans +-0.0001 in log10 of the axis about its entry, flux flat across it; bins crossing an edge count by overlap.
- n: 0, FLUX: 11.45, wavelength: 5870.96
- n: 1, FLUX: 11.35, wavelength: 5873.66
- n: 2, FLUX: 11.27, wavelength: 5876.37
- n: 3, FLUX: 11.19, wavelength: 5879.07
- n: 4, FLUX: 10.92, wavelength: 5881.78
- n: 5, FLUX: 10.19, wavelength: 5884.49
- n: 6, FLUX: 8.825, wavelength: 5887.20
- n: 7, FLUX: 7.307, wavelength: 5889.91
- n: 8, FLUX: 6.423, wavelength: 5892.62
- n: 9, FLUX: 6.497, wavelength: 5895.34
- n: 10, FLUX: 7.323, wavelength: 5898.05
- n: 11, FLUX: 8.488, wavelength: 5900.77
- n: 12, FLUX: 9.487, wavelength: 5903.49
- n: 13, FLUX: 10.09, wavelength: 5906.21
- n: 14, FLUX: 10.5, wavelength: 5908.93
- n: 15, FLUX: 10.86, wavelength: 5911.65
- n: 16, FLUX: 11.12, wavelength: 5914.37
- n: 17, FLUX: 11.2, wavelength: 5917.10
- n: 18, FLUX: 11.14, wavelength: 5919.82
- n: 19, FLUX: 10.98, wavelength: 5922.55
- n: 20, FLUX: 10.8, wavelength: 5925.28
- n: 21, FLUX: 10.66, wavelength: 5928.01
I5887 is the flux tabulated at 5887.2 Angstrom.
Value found 8.825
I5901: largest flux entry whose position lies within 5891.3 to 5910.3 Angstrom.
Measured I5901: 10.5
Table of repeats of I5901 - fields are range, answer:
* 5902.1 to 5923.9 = 11.2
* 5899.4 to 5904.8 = 9.487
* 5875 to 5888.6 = 11.27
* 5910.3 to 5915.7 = 11.12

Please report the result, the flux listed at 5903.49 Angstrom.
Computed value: 9.487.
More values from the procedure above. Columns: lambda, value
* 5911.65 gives 10.86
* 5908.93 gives 10.5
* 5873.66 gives 11.35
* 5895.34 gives 6.497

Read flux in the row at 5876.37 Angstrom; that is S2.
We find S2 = 11.27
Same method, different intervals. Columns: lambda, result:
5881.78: 10.92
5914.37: 11.12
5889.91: 7.307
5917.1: 11.2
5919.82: 11.14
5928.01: 10.66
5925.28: 10.8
